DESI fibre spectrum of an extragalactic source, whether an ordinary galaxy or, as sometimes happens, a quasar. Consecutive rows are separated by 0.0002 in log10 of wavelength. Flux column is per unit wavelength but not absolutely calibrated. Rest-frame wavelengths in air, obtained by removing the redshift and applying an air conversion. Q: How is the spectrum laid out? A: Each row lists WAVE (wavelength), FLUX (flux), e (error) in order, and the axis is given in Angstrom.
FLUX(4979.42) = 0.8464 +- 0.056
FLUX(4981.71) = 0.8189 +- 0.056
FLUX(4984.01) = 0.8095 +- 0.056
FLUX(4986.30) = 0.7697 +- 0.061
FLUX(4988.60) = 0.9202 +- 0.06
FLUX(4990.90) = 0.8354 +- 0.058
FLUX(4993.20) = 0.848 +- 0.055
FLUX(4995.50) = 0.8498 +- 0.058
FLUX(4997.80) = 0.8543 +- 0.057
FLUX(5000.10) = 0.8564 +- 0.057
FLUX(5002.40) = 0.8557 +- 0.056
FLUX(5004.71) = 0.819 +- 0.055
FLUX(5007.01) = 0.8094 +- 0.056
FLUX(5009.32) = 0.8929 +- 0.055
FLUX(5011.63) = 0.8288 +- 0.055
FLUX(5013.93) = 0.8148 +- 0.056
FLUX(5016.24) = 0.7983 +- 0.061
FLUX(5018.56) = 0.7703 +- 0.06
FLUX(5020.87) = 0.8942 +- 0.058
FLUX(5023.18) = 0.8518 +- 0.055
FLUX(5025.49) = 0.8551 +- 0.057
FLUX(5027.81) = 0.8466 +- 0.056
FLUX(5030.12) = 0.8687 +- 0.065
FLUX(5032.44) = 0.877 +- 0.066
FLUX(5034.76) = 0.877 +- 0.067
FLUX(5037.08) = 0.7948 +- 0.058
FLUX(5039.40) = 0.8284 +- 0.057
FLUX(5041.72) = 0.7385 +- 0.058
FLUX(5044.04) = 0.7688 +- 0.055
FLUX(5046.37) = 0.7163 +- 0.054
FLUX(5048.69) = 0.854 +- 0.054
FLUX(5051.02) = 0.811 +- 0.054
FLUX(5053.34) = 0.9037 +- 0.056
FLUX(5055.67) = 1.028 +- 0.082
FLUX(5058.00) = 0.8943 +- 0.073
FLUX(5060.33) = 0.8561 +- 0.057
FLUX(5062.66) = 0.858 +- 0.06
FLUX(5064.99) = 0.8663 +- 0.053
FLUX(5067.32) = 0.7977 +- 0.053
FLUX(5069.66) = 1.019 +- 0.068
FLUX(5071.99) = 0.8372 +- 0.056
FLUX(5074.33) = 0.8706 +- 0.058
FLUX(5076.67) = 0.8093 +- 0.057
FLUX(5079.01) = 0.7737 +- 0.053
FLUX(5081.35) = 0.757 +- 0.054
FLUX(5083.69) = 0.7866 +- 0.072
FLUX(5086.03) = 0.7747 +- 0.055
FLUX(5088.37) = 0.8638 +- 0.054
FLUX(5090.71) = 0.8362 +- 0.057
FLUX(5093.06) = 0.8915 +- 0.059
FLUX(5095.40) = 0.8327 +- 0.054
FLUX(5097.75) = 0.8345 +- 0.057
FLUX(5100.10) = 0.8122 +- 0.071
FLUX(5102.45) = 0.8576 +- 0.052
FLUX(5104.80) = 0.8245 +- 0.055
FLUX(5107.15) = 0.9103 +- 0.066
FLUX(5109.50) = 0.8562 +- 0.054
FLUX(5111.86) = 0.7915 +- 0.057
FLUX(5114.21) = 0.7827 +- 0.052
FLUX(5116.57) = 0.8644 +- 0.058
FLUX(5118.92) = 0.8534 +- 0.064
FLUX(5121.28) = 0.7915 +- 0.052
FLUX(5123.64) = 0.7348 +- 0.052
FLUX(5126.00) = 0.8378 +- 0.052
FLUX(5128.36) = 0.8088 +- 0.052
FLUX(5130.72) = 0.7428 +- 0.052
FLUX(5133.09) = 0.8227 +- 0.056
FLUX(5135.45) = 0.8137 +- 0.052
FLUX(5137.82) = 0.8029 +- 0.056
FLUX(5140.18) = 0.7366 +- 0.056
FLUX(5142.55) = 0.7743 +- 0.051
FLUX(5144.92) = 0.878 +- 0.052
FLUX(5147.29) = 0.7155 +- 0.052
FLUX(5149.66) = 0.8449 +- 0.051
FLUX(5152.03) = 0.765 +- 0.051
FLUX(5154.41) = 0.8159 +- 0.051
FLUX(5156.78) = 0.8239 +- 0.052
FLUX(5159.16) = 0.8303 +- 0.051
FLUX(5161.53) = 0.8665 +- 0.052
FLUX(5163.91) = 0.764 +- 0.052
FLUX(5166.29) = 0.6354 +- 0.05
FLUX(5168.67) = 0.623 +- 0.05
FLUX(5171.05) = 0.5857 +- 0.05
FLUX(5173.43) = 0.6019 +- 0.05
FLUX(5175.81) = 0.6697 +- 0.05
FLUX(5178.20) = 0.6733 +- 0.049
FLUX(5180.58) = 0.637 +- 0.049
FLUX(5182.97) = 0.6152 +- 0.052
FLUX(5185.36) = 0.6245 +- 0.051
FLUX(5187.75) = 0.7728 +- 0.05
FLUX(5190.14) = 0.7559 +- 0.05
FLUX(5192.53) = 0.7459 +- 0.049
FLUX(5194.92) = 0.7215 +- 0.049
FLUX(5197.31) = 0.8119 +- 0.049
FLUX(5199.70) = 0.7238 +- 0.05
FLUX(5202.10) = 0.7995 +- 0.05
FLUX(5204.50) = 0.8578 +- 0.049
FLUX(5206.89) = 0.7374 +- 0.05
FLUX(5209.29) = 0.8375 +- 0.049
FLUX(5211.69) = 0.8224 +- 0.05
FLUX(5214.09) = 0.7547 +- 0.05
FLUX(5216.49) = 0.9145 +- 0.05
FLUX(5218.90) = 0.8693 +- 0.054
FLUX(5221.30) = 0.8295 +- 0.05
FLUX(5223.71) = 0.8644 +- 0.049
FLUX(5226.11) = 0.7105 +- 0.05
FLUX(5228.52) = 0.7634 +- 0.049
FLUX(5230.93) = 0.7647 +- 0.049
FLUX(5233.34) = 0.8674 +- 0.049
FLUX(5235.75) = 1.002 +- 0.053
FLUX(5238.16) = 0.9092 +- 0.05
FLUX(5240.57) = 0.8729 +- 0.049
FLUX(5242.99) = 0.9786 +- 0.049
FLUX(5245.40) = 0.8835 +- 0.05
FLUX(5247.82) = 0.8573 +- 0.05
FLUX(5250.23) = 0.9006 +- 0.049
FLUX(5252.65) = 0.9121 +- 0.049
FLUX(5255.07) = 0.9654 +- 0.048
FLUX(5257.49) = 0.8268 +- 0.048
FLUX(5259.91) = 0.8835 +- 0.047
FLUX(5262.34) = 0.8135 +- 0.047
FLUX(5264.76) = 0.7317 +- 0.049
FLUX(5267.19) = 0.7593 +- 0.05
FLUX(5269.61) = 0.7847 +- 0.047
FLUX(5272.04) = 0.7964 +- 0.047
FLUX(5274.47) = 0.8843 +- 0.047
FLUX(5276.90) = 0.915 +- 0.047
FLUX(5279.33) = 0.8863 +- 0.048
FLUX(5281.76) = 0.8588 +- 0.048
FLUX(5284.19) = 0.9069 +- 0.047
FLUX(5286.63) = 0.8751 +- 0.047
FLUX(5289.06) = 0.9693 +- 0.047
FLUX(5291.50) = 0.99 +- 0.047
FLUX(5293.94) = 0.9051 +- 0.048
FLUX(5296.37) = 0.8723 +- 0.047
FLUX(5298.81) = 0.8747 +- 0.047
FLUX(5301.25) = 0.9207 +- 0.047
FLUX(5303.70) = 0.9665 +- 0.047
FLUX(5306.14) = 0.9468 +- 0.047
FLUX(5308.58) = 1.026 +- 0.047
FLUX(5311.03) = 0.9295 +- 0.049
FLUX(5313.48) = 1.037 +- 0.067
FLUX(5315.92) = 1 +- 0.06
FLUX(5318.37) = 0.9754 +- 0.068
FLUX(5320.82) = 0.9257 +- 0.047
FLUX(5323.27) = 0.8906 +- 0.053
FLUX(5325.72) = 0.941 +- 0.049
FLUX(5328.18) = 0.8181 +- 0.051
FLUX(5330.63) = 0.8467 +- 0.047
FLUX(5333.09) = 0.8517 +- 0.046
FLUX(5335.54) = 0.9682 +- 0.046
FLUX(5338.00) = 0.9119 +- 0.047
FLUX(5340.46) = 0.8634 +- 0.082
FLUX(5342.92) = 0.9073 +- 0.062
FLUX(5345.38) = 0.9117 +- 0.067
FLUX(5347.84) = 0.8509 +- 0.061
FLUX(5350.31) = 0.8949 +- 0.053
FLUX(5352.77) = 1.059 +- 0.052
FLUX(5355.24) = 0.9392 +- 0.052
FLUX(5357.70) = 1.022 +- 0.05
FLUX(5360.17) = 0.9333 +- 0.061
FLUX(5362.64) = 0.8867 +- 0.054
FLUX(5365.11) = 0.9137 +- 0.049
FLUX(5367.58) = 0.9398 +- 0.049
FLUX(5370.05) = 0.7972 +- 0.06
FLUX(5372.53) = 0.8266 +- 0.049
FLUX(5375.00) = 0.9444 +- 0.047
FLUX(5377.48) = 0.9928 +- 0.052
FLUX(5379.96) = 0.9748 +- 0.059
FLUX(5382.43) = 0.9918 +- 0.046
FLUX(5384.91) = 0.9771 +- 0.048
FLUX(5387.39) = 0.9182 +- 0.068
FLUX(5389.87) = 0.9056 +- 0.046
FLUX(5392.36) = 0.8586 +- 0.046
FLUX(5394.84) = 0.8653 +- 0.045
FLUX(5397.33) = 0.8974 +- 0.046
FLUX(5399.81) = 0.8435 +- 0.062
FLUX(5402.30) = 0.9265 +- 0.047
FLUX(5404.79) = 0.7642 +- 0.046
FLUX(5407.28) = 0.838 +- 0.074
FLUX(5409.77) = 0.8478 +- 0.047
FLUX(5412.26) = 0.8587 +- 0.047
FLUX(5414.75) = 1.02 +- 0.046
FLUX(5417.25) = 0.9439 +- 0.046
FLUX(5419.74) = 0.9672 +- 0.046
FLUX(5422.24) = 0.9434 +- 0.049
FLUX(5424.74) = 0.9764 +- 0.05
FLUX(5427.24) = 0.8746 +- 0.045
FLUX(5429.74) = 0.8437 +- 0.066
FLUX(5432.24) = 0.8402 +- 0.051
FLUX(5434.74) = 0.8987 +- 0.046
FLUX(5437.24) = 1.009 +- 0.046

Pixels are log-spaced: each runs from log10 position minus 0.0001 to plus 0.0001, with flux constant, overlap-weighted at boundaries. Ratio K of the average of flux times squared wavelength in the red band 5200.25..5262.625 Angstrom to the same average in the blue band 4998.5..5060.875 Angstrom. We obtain 1.10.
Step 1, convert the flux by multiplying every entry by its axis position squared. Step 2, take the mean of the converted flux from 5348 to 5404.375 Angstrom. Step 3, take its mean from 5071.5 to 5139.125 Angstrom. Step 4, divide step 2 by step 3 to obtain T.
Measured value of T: 1.24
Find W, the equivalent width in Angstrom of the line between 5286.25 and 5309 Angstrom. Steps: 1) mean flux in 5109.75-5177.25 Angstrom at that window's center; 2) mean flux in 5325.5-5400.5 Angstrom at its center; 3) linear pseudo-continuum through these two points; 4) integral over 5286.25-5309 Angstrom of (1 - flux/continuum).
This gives -1.7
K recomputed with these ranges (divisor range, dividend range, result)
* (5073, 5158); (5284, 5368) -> 1.24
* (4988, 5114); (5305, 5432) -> 1.23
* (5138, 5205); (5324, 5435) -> 1.33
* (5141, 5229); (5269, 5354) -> 1.27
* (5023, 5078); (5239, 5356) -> 1.17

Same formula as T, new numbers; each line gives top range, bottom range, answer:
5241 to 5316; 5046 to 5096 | 1.14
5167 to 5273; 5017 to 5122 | 1.00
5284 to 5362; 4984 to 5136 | 1.23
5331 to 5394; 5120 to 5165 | 1.25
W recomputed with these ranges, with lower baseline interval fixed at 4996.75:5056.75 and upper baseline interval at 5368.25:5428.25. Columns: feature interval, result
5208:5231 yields 1.55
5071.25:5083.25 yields 0.58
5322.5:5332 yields 0.22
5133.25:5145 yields 0.87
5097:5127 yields 0.97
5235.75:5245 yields -0.53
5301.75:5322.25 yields -1.89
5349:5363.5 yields -0.94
